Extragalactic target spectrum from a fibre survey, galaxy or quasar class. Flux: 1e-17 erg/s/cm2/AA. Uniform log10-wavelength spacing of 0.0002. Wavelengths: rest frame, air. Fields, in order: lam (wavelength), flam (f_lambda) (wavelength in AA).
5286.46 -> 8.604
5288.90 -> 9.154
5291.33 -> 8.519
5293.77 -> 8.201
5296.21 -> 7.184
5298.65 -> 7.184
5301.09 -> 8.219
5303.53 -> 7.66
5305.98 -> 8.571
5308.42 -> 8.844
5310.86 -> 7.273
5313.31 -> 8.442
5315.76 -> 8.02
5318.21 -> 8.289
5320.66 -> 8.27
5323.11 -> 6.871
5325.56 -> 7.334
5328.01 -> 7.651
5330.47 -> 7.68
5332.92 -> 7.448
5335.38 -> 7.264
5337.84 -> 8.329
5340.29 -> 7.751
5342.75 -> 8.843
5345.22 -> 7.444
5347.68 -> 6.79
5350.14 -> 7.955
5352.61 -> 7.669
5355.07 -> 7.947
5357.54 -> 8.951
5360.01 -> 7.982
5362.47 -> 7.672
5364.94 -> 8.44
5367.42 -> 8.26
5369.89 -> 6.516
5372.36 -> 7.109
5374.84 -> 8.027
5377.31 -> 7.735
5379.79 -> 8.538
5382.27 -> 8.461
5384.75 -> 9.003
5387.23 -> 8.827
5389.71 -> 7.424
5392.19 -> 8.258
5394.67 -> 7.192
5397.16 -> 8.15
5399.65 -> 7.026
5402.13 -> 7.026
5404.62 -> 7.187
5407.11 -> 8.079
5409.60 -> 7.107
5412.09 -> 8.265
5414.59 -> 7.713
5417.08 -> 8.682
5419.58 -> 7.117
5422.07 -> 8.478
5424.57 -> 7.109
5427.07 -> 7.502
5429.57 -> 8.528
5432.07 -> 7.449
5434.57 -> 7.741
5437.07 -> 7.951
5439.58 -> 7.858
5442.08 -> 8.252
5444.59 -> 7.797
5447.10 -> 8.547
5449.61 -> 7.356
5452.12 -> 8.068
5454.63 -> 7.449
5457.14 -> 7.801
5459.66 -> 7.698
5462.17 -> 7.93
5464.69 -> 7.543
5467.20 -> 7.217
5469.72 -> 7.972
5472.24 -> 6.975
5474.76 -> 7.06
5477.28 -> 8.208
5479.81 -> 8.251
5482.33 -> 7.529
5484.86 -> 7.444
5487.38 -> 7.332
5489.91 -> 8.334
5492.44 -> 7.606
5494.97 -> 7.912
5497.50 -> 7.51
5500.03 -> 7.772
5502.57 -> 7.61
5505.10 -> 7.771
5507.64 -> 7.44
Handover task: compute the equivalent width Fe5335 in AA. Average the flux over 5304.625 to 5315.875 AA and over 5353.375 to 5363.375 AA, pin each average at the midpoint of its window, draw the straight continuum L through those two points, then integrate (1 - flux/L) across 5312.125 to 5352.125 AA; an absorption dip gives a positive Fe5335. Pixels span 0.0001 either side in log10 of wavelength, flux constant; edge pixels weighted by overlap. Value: 2.1 AA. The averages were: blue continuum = 8.24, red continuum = 8.14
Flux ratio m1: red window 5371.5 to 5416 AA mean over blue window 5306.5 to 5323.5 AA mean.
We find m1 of 1.0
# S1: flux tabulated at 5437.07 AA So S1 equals 7.951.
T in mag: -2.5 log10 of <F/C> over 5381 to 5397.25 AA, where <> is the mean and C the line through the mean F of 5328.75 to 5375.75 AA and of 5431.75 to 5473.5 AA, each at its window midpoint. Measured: -0.06 mag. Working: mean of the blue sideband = 7.79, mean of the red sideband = 7.75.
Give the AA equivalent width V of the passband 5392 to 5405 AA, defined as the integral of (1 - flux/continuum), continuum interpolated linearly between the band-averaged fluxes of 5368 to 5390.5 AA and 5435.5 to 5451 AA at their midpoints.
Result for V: 0.89 AA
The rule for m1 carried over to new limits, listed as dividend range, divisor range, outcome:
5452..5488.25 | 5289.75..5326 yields 0.96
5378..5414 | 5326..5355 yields 1.02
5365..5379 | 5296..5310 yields 0.96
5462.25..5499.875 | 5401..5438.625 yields 0.99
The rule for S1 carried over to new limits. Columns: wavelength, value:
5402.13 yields 7.026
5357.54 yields 8.951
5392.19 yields 8.258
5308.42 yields 8.844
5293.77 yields 8.201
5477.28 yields 8.208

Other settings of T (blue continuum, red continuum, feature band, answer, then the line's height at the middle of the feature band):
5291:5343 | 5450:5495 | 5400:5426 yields 0.01 mag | 7.75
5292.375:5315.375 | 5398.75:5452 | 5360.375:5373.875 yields 0.03 mag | 7.86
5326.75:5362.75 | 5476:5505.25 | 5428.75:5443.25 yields -0.02 mag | 7.79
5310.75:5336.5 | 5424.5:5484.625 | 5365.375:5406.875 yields -0.01 mag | 7.72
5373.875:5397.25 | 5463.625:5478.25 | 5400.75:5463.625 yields 0.00 mag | 7.79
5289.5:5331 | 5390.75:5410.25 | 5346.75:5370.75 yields -0.02 mag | 7.7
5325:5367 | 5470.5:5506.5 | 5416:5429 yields -0.01 mag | 7.75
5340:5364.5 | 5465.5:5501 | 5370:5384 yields 0.00 mag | 7.87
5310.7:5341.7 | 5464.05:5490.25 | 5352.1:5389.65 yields -0.05 mag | 7.72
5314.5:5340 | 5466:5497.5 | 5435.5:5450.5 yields -0.04 mag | 7.67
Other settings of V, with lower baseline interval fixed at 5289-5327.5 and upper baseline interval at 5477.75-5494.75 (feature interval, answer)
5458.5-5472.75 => 0.4 AA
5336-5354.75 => 0.3 AA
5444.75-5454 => -0.1 AA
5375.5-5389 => -1.0 AA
